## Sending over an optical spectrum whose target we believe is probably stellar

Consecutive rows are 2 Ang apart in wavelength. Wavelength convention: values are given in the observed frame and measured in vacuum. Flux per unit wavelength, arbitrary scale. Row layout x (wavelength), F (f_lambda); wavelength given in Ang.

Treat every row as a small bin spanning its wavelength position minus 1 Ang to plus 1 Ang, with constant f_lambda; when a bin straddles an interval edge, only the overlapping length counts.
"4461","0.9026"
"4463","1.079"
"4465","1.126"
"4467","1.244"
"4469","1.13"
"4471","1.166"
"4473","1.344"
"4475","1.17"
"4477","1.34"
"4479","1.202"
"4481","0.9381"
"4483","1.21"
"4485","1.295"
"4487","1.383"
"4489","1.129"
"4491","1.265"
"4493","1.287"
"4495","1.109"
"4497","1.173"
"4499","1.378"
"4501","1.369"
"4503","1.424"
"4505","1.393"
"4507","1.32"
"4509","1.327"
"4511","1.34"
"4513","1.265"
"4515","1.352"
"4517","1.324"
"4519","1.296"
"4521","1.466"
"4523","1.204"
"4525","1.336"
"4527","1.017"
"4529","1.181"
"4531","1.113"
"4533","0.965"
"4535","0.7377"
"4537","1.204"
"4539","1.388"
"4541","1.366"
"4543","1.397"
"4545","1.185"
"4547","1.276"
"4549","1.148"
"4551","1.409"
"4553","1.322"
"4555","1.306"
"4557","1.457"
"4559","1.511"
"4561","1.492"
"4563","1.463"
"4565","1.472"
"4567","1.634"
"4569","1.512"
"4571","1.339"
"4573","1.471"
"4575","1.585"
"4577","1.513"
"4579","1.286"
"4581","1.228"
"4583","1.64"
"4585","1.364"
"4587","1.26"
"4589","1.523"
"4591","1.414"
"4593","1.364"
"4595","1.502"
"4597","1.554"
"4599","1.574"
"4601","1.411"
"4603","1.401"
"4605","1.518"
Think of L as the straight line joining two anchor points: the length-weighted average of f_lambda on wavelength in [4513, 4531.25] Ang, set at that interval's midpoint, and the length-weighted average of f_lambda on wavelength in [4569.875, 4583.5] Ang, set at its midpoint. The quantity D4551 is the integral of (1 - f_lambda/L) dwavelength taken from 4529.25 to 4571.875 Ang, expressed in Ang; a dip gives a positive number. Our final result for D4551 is 1.1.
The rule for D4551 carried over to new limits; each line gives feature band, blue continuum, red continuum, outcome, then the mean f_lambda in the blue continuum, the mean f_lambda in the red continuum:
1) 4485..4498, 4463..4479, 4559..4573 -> 0.38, 1.21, 1.49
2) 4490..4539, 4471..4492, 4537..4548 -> 0.92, 1.22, 1.31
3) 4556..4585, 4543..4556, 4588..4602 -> -2.03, 1.28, 1.48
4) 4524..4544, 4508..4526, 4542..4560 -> 2.39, 1.32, 1.33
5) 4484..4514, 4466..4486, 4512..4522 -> -0.39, 1.2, 1.34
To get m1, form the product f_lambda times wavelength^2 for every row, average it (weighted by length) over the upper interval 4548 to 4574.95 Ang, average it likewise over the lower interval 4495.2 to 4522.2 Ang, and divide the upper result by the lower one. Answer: 1.10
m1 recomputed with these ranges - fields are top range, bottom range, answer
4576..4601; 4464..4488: 1.24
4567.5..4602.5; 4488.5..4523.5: 1.15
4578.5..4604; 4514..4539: 1.23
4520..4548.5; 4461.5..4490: 1.03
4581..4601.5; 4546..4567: 1.05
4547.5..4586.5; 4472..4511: 1.16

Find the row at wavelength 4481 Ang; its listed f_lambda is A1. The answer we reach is 0.9381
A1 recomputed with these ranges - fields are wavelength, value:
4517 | 1.324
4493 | 1.287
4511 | 1.34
